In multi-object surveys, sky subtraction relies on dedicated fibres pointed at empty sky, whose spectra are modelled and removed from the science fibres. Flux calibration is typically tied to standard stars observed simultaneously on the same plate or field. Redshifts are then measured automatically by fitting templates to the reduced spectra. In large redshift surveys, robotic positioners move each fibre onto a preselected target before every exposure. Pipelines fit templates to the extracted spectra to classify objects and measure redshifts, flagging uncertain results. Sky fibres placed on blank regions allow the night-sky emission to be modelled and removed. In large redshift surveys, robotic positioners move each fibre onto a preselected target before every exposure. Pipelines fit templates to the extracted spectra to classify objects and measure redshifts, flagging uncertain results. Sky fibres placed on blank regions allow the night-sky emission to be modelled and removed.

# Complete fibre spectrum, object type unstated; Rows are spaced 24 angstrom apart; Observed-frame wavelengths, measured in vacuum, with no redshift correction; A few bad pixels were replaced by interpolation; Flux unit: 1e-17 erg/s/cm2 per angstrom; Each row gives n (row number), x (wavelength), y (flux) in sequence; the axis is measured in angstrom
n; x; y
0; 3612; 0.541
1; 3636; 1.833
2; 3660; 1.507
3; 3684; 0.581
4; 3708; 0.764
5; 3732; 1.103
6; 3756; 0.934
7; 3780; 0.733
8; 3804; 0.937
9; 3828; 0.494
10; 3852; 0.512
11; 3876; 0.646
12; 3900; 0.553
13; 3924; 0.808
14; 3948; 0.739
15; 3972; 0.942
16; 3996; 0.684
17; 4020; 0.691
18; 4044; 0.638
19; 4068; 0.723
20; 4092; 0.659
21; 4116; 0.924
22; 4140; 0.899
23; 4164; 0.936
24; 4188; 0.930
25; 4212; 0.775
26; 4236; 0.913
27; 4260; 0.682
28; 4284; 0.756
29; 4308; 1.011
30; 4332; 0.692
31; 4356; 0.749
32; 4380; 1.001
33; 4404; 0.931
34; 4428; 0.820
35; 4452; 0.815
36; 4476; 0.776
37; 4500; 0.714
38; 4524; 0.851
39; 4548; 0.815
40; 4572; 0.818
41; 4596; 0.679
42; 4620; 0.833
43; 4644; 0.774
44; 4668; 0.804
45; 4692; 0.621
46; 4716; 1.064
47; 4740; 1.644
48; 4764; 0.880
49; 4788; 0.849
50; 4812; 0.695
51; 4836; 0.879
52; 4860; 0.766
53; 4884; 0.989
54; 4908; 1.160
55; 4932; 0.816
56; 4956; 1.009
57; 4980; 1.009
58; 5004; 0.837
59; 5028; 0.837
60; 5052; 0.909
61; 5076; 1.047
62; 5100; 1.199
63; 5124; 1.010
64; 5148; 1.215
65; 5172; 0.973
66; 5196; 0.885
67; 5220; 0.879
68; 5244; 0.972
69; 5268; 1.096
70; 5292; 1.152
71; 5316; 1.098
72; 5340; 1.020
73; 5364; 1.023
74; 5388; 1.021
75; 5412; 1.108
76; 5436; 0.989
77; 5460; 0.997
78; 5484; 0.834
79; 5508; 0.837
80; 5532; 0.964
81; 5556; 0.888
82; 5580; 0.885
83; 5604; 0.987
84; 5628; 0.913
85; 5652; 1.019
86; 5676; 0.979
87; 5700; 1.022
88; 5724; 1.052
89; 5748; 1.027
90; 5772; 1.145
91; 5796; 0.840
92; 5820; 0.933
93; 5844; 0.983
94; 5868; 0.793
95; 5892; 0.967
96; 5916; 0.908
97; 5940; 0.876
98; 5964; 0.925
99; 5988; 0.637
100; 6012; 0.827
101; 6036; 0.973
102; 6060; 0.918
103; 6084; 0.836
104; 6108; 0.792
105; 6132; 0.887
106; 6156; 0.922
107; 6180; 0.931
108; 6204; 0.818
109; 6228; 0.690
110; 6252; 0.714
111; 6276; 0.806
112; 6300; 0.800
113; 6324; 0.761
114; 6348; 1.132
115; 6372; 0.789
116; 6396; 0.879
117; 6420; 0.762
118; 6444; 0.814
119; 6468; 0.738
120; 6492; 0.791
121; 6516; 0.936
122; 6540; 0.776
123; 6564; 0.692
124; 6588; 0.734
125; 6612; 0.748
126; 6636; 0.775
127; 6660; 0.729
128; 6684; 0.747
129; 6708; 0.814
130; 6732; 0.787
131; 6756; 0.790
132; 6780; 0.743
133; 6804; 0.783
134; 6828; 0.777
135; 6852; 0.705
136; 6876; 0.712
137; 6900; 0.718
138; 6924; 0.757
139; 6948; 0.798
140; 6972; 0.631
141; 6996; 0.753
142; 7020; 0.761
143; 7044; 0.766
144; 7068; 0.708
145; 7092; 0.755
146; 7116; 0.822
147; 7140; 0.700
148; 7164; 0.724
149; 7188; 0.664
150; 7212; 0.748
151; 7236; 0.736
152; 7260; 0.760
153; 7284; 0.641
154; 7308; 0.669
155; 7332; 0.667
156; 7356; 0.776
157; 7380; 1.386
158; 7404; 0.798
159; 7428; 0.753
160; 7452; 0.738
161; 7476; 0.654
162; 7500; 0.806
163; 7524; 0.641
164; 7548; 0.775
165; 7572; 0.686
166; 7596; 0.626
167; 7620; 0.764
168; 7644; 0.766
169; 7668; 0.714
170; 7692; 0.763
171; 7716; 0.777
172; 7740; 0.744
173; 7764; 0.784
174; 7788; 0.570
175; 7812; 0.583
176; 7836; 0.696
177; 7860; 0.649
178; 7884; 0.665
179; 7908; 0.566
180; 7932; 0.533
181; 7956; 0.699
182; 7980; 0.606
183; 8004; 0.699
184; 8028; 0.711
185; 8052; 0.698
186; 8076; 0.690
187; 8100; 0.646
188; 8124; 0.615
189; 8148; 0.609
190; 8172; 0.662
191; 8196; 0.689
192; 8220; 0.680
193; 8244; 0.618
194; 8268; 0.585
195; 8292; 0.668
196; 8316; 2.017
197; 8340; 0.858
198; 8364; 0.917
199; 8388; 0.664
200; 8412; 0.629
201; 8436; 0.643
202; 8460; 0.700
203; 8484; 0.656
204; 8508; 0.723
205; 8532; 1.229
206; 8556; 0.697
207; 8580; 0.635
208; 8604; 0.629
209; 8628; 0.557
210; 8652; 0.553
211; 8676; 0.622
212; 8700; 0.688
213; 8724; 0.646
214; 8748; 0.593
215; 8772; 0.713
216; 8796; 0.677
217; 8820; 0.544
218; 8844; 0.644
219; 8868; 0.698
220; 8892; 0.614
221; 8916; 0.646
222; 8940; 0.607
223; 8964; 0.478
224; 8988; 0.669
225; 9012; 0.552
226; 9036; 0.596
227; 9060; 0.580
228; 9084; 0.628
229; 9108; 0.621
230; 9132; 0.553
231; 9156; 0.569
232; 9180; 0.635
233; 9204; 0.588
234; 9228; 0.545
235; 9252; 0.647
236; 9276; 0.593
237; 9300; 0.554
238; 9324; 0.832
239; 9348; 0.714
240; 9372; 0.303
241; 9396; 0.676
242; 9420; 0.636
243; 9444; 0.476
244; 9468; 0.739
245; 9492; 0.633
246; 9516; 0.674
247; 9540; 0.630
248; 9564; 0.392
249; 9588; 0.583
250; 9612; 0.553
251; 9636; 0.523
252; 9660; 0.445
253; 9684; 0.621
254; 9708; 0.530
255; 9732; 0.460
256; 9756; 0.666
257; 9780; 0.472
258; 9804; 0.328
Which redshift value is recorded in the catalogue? 0.268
